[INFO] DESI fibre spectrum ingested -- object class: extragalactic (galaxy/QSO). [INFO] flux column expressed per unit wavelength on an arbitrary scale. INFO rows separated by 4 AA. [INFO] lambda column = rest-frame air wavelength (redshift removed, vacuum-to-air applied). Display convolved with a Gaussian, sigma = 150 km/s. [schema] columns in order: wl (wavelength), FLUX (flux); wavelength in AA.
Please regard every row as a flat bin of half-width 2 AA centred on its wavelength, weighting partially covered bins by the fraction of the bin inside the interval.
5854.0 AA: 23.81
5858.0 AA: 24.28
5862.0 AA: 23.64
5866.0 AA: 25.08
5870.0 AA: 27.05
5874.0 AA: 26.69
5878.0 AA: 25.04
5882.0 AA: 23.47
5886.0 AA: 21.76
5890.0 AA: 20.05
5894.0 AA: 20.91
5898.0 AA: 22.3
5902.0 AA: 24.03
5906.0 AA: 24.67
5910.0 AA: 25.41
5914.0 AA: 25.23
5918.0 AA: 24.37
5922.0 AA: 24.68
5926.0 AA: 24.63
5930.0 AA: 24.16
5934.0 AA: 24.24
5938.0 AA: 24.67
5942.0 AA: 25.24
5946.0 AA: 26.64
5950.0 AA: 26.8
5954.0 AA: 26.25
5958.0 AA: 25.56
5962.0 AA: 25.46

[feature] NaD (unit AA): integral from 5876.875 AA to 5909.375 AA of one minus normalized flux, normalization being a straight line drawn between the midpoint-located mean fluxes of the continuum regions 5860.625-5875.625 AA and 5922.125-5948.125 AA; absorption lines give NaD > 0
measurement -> 3.3 AA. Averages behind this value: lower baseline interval 25.7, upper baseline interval 24.9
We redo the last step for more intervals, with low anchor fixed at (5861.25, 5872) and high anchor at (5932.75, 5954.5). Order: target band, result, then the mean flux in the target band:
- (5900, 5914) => 0.42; 24.8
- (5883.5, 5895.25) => 2.07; 21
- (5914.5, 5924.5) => 0.37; 24.6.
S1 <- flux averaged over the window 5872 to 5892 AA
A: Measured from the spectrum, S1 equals 23.4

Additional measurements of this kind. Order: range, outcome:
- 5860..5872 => 25.3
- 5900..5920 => 24.7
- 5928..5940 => 24.4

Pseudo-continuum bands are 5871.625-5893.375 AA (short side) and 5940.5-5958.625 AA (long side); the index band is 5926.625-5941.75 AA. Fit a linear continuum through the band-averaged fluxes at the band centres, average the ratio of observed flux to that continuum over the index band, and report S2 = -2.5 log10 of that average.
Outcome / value 0.04 mag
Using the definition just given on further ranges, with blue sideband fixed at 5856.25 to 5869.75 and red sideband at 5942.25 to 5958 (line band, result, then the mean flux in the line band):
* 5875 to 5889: 0.072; 23.4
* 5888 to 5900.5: 0.190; 21.2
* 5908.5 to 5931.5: 0.042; 24.7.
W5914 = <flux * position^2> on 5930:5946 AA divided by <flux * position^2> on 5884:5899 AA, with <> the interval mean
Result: 1.19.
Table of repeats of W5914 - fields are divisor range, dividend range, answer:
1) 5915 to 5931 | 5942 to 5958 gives 1.08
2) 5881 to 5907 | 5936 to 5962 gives 1.18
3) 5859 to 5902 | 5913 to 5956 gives 1.09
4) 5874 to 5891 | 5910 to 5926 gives 1.08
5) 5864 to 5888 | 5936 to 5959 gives 1.07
